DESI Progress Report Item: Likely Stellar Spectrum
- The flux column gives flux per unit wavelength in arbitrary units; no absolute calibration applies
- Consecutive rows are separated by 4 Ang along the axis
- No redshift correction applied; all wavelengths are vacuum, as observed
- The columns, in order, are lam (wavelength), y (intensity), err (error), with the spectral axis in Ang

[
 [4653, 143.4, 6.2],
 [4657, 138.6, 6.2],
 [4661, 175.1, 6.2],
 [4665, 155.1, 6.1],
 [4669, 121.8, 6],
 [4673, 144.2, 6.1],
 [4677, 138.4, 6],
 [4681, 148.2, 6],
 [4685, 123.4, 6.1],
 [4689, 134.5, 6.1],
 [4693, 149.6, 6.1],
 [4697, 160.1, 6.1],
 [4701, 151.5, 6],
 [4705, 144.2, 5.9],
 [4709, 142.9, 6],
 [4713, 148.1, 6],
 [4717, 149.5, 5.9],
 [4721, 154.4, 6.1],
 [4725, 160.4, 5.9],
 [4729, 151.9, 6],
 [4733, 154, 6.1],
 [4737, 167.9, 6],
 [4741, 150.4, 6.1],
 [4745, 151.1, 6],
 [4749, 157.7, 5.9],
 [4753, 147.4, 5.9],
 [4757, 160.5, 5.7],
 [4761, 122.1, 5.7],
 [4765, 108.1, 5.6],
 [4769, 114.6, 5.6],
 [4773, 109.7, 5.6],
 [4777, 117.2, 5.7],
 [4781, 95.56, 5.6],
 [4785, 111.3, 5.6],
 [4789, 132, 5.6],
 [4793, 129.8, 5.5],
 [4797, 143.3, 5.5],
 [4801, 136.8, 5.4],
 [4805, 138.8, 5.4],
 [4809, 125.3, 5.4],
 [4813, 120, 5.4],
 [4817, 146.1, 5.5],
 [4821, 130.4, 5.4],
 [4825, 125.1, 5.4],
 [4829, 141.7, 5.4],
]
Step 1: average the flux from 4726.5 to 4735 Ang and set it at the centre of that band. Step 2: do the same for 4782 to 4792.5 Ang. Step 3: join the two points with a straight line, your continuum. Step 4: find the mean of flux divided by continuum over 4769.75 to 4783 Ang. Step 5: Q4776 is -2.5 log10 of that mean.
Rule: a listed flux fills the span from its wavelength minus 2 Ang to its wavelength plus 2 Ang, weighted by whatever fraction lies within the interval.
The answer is 0.17 mag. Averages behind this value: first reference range 153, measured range 108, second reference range 120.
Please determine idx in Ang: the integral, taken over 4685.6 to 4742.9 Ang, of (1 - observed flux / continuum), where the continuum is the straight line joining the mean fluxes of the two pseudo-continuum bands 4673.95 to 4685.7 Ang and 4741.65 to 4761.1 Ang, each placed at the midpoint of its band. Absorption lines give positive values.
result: -2.5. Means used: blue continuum 139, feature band 151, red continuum 150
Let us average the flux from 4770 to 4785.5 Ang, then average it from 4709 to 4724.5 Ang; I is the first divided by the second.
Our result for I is 0.72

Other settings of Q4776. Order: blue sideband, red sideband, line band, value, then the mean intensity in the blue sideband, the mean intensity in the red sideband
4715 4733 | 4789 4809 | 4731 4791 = 0.09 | 154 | 135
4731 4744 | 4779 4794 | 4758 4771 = 0.14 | 157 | 116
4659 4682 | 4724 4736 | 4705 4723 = 0.04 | 147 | 156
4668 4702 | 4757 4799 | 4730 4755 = -0.20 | 142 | 120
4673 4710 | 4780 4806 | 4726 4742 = -0.15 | 144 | 128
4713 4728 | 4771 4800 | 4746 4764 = -0.07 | 154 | 120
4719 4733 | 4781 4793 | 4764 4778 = 0.14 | 155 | 119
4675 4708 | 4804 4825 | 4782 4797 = 0.07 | 144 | 131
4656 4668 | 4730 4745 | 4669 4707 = 0.09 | 155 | 156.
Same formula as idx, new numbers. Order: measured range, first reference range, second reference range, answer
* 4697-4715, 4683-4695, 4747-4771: -1.66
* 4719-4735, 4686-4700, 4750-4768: -1.68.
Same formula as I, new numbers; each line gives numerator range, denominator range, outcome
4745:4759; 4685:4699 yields 1.07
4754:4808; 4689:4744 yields 0.82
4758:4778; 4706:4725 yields 0.78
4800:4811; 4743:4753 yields 0.87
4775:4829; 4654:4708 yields 0.88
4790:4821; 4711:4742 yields 0.87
